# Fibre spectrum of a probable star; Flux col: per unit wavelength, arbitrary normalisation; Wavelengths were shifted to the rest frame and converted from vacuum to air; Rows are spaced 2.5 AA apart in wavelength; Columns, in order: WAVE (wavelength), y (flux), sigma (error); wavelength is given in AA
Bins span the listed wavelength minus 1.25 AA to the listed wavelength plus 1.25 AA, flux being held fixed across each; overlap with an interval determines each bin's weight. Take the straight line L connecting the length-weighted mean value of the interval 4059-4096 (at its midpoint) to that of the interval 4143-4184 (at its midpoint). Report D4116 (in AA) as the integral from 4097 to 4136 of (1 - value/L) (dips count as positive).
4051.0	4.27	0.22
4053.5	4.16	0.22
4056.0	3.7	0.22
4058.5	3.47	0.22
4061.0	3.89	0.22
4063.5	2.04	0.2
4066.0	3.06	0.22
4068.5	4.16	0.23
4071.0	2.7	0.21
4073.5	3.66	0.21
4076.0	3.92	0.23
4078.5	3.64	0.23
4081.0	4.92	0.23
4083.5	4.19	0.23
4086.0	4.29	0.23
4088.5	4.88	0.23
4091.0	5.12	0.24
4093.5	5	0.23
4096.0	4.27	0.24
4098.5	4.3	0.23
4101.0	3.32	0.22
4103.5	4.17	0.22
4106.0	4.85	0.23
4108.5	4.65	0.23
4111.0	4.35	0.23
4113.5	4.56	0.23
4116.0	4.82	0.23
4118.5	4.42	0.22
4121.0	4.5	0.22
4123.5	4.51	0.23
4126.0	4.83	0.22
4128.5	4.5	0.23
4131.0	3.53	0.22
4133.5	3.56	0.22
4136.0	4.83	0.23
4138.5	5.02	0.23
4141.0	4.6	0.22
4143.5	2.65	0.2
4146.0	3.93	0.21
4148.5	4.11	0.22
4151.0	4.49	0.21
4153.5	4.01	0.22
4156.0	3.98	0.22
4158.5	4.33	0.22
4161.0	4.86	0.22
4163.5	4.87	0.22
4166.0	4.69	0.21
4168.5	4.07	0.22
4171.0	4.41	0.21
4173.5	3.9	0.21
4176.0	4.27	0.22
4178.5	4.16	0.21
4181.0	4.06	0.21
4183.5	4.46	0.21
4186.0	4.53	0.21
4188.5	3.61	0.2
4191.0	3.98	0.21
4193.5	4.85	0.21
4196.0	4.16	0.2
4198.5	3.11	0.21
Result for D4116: -2.53 AA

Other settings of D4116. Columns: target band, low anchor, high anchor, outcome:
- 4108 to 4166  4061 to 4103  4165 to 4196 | -3.2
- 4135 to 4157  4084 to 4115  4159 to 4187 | 1.2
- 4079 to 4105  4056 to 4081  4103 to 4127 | -2.6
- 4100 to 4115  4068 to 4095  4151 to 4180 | -0.3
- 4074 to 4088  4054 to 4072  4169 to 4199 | -3.0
